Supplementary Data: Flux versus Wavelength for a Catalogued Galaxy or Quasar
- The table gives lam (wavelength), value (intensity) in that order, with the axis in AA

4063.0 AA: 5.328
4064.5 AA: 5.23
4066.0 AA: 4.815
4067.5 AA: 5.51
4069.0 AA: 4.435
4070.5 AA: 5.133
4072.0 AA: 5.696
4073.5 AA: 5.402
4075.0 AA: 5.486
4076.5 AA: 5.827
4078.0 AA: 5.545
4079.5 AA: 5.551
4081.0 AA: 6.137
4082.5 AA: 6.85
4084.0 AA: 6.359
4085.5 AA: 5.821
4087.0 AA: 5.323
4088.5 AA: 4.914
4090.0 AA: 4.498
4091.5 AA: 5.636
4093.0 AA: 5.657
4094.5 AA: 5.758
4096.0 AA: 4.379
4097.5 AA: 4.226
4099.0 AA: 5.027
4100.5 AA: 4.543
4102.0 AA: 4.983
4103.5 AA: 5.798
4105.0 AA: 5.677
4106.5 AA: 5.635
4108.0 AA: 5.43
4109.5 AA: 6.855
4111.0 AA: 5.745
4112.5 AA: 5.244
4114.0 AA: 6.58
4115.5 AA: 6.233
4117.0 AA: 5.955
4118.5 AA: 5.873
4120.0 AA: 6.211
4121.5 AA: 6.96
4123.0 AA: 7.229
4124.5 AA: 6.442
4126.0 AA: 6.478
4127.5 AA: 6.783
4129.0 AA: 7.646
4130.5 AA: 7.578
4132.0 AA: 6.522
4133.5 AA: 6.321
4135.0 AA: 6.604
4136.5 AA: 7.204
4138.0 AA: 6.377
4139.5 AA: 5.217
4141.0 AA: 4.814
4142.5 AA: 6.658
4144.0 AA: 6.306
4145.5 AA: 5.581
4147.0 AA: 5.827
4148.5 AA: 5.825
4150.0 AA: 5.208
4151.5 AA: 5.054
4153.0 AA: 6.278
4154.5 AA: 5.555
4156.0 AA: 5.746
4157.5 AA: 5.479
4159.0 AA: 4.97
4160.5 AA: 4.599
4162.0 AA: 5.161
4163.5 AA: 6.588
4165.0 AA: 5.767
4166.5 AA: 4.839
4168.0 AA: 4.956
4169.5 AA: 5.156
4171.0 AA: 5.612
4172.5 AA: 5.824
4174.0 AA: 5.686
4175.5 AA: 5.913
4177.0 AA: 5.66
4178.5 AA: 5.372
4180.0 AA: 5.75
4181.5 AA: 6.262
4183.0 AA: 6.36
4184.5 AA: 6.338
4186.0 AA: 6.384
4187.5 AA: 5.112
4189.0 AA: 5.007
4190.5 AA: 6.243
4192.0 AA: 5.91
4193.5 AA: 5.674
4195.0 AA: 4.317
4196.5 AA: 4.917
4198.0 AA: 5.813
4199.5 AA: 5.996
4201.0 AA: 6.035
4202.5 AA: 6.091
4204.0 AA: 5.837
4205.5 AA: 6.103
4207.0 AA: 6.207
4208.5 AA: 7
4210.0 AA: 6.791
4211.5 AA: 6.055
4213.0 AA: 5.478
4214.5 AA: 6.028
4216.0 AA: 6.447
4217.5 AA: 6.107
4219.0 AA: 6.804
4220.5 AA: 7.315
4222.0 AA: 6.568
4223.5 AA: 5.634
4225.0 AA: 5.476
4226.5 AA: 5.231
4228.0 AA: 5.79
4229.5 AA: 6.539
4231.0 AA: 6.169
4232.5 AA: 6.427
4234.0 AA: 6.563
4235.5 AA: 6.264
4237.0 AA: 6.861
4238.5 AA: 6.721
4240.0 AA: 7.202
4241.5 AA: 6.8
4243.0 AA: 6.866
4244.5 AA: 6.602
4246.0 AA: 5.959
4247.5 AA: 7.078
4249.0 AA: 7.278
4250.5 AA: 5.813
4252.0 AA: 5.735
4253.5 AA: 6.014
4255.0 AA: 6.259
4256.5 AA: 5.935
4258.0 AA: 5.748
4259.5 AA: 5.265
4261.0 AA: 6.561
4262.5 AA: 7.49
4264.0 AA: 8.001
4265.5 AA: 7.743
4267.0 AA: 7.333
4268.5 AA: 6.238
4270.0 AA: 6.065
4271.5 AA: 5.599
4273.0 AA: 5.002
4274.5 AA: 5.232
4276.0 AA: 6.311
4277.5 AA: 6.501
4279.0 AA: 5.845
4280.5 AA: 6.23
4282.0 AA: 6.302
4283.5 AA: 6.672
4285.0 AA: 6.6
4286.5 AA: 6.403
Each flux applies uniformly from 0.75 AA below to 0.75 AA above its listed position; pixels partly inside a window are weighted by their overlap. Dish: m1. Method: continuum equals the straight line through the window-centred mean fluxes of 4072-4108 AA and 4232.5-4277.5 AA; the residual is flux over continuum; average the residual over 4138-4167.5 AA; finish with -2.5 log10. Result 0.05 mag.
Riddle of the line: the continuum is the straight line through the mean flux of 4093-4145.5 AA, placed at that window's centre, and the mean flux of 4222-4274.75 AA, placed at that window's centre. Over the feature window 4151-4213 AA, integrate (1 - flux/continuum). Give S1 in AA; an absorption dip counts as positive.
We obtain 4.7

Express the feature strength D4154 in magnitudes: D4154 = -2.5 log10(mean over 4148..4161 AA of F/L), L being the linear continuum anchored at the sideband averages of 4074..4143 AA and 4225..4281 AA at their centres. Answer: 0.12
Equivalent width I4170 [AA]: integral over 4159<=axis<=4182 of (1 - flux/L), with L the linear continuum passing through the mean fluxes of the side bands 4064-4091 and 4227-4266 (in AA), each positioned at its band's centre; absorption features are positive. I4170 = 2.0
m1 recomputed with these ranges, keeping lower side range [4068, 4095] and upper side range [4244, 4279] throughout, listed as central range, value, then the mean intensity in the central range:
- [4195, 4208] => 0.048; 5.81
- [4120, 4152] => -0.097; 6.32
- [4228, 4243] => -0.063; 6.59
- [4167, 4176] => 0.085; 5.49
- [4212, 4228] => 0.010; 6.09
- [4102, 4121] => -0.043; 5.91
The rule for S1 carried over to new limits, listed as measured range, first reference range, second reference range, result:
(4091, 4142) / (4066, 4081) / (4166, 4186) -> -4.2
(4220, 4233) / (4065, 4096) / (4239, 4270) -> 0.6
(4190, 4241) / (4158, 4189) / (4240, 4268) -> -0.1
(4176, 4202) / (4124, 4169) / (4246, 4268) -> 1.9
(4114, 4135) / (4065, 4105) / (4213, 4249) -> -3.7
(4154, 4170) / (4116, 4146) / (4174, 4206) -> 1.9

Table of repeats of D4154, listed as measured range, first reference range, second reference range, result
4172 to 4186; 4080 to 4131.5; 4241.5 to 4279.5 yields 0.03 mag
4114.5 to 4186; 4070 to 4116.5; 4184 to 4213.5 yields -0.05 mag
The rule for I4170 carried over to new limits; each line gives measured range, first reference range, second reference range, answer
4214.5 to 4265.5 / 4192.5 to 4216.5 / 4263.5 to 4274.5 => -1.77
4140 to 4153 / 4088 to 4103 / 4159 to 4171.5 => -1.17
